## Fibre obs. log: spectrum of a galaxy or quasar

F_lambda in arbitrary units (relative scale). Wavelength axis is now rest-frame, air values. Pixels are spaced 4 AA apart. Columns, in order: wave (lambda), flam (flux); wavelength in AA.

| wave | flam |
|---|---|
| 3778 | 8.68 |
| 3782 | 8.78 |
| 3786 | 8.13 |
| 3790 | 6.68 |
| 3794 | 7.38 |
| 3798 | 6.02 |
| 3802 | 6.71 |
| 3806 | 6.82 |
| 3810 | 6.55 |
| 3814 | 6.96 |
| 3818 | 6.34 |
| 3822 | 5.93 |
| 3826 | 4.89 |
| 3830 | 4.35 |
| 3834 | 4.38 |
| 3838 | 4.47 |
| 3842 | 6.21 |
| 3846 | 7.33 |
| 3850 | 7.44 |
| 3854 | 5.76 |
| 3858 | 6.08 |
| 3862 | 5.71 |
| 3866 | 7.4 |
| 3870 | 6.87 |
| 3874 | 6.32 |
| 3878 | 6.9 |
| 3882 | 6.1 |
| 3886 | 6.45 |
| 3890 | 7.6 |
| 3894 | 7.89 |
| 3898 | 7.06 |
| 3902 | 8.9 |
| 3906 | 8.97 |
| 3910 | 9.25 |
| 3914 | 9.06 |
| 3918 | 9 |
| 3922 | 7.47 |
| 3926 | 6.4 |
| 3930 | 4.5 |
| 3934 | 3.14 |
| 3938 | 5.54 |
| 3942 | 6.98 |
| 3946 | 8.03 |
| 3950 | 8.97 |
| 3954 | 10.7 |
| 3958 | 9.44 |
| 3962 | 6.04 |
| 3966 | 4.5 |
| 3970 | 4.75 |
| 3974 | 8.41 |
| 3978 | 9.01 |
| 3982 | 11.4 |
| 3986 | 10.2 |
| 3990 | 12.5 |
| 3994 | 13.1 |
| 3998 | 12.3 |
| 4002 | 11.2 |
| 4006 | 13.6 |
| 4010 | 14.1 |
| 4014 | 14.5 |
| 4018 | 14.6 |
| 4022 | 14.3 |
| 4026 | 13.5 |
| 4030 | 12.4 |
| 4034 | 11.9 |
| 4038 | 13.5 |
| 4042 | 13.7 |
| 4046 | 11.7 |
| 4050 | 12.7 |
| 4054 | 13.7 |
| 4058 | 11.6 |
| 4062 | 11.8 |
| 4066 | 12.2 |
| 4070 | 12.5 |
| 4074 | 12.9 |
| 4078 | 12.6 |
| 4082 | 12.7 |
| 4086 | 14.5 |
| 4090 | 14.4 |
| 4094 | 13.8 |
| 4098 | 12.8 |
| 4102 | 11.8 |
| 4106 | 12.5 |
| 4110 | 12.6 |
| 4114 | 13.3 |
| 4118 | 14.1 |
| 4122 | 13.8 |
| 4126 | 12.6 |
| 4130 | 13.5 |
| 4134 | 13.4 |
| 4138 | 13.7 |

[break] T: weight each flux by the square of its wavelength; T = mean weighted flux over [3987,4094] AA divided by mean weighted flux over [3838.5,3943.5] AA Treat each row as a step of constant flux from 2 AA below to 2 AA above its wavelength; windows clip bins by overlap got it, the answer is 2.03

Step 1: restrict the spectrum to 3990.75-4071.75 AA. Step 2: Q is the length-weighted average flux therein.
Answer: 12.9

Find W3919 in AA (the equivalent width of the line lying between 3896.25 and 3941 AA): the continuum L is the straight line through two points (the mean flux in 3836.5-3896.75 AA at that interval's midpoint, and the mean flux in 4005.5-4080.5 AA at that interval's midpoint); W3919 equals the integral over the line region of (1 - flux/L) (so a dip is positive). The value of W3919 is 6.3 AA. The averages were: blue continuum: 6.59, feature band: 7.2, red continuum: 13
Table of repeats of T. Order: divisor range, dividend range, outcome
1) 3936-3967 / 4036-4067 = 1.74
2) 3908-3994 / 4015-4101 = 1.72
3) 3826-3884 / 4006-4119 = 2.40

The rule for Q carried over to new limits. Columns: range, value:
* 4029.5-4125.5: 12.9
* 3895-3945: 7.22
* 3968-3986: 8.59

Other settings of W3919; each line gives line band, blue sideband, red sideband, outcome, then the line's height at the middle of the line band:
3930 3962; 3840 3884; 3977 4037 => 9.2 AA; 10.1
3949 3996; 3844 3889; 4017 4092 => 5.3 AA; 10.2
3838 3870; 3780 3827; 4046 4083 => 5.9 AA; 7.9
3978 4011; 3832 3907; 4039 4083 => -4.7 AA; 10.5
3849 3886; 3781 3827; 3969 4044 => 8.6 AA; 8.45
